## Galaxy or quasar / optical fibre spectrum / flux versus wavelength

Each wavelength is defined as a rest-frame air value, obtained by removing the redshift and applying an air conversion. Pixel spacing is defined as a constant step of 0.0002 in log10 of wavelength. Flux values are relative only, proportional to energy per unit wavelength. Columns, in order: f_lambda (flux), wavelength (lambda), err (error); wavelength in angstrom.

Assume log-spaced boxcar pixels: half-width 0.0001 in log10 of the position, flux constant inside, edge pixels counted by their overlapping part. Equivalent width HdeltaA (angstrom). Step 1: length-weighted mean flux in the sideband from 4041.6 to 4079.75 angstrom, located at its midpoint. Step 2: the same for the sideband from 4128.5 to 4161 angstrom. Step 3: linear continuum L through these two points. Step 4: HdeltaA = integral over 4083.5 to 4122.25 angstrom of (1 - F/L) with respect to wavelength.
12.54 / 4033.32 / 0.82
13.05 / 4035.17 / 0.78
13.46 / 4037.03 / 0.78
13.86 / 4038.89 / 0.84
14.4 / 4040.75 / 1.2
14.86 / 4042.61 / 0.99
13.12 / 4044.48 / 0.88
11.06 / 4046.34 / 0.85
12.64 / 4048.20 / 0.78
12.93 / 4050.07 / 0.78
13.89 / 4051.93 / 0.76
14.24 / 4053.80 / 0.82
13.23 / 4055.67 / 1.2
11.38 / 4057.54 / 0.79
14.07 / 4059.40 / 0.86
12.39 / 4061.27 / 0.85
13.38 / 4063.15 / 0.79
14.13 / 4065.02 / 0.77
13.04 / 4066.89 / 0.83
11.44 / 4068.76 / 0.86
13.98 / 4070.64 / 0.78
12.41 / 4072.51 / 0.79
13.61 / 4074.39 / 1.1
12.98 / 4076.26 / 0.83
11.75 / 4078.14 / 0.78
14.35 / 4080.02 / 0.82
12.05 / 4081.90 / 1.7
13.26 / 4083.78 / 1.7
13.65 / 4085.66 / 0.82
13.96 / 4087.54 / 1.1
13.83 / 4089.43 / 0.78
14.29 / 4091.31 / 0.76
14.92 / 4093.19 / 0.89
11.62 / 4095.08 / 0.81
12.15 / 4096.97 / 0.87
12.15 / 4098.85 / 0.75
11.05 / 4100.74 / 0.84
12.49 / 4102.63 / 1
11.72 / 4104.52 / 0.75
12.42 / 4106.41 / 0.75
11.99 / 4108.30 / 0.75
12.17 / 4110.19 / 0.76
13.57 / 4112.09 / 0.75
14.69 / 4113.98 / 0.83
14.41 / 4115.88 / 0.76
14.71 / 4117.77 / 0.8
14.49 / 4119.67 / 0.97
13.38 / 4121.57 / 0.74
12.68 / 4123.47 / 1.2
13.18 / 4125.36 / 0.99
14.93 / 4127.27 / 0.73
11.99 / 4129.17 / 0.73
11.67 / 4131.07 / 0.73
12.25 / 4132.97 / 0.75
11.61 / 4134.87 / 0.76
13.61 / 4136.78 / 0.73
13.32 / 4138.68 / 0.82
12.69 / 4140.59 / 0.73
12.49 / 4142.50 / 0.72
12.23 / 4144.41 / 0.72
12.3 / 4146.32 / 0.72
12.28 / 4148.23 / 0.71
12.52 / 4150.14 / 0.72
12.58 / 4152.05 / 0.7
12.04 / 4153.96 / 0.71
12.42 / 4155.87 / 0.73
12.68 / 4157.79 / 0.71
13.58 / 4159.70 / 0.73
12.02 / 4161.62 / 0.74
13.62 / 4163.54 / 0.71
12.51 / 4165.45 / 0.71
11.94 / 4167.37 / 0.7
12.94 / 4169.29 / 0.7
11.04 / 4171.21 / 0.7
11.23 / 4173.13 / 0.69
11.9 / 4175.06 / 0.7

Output -1.3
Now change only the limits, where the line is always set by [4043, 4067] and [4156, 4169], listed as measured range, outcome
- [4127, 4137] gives 0.3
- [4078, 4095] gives -0.8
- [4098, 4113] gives 0.8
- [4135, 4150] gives 0.2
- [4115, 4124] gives -0.8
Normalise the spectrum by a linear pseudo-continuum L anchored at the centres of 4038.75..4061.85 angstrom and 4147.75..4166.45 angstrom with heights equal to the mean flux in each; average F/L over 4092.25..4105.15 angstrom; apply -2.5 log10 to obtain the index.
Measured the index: 0.06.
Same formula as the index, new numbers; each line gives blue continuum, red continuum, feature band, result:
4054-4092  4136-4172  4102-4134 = -0.02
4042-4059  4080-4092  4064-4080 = 0.03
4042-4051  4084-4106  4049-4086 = -0.02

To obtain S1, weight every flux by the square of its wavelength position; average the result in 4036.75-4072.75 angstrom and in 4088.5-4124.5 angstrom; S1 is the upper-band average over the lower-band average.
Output 1.0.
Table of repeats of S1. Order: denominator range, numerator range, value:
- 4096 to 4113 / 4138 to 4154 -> 1.05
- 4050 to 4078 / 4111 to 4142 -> 1.05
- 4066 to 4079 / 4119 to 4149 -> 1.03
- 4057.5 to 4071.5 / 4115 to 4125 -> 1.09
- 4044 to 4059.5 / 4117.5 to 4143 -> 1.05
